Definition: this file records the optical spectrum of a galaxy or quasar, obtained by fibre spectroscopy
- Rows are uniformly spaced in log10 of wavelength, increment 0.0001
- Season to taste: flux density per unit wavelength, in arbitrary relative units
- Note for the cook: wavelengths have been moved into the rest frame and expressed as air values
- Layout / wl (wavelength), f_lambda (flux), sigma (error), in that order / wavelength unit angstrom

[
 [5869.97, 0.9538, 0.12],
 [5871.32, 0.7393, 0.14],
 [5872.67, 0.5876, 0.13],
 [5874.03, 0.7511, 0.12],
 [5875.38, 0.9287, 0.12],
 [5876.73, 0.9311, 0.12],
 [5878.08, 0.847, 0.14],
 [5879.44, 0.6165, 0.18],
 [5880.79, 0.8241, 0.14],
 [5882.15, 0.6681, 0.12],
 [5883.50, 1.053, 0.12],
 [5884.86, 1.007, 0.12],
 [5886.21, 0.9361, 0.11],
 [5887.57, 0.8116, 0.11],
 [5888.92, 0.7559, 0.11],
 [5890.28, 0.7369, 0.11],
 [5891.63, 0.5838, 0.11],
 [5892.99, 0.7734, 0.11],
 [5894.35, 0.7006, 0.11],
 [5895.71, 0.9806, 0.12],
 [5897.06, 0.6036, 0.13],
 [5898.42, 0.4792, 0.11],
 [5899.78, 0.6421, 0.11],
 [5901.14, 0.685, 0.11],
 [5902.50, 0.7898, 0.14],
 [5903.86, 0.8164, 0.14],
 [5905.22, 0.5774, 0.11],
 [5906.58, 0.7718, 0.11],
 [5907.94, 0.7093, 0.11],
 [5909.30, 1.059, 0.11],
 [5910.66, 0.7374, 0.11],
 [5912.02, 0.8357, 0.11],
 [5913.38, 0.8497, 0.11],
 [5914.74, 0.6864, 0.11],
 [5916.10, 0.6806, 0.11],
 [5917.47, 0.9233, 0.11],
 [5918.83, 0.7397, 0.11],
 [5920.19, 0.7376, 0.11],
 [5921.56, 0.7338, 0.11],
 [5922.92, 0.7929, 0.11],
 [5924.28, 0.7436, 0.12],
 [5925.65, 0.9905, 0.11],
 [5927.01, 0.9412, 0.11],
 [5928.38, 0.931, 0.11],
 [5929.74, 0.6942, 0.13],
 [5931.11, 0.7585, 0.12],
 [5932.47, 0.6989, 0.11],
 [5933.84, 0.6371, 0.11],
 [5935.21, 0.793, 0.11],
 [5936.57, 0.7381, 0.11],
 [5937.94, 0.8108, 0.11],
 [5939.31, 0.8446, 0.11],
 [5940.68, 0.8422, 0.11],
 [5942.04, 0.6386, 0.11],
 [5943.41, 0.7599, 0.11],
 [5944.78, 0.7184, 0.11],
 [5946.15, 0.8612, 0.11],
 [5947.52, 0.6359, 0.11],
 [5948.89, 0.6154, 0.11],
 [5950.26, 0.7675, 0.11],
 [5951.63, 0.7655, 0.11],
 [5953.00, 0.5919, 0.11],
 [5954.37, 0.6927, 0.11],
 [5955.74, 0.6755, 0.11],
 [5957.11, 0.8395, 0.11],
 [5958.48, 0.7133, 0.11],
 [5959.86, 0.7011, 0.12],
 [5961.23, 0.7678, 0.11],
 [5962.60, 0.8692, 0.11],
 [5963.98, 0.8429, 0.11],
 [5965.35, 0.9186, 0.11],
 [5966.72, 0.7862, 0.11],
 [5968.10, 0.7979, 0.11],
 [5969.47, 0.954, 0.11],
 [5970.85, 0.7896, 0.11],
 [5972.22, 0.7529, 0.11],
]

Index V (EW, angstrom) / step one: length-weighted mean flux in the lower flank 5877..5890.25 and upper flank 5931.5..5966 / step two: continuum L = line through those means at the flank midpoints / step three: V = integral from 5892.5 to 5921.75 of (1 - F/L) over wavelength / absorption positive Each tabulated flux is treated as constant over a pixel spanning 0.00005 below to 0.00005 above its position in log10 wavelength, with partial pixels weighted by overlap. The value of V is 1.9 angstrom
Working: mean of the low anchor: 0.833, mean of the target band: 0.751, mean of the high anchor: 0.75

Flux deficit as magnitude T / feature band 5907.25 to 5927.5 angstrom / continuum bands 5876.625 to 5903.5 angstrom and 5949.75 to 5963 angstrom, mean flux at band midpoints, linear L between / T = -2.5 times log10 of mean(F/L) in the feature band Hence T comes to -0.08 mag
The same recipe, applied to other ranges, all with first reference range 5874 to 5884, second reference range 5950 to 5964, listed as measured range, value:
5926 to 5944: -0.02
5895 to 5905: 0.14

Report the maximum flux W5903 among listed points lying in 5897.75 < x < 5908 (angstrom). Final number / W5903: 0.8164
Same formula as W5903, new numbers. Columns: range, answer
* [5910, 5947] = 0.9905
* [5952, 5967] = 0.9186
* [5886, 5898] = 0.9806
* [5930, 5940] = 0.8446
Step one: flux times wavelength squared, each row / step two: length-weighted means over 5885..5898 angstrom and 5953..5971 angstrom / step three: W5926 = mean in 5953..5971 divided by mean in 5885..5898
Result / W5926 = 1.05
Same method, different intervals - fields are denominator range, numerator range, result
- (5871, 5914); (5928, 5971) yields 1.00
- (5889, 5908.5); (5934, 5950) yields 1.08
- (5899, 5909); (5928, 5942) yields 1.07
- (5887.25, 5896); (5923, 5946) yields 1.06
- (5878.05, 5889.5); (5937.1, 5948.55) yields 0.93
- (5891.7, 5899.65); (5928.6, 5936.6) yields 1.07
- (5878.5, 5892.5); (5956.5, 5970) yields 1.05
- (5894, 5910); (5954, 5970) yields 1.11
